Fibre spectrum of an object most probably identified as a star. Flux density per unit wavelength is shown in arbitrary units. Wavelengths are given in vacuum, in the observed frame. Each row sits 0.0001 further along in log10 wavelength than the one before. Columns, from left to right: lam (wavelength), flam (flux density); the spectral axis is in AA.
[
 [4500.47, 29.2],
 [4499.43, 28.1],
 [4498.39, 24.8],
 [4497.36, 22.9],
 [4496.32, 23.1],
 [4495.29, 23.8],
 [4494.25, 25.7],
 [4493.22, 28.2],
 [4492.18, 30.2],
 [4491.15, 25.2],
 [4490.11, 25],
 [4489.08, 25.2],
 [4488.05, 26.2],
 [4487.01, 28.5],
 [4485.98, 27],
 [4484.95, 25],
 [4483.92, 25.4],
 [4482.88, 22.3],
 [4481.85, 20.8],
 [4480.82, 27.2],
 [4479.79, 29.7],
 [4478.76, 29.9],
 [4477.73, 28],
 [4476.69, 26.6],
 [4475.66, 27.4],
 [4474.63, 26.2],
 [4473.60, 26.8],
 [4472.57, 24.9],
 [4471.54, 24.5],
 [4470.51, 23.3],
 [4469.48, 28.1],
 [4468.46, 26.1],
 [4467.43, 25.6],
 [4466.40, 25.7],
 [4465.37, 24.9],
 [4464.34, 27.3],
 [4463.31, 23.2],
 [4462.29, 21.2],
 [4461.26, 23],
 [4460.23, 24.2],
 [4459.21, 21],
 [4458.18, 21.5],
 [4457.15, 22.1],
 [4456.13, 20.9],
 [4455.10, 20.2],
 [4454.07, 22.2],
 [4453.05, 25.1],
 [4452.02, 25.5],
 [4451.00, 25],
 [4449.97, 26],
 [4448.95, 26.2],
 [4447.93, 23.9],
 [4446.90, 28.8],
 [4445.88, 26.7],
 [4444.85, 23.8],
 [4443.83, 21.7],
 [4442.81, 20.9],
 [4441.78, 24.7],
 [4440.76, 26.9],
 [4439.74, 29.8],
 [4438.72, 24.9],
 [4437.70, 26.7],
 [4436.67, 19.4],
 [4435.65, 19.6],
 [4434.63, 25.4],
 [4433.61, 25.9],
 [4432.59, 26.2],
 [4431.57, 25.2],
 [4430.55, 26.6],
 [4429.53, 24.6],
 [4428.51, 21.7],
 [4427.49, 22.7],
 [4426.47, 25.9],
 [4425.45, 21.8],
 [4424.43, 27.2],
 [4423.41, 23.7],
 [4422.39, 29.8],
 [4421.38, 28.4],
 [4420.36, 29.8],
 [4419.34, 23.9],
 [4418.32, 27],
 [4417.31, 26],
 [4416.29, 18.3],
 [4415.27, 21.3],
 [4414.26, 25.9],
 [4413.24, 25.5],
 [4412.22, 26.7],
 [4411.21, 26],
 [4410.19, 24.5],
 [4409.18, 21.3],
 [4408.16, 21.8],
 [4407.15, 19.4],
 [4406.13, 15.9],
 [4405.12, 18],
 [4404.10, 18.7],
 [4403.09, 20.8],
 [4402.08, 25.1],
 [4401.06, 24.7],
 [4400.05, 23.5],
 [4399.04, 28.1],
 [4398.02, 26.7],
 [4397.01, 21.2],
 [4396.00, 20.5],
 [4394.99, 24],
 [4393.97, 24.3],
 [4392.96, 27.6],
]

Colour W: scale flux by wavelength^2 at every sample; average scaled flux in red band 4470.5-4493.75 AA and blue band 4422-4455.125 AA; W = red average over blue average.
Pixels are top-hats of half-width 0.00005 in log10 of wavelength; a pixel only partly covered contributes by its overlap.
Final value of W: 1.1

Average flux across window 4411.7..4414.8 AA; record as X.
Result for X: 26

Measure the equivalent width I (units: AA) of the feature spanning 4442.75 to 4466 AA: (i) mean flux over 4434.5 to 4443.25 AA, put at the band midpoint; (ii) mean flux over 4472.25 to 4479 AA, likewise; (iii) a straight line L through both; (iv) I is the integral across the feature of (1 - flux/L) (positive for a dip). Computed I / 1.5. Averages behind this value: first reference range 24.2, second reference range 27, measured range 23.8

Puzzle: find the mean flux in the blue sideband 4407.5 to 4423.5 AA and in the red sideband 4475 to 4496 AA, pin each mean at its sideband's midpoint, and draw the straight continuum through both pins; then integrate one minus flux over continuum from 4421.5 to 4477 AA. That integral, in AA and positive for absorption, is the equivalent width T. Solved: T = 2.2 AA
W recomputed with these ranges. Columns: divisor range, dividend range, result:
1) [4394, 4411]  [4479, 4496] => 1.21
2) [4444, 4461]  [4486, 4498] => 1.10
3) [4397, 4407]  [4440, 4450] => 1.15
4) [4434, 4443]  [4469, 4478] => 1.09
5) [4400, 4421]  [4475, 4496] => 1.18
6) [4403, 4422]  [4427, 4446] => 1.06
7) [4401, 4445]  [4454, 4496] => 1.07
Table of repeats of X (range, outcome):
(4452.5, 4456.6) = 22.1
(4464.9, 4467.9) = 25.4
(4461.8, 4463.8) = 22.3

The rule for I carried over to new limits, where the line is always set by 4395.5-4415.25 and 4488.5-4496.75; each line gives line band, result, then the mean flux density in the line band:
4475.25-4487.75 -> -0.50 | 26.5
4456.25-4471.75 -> 0.52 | 24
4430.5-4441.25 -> -0.54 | 25.1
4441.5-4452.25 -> -0.25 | 24.8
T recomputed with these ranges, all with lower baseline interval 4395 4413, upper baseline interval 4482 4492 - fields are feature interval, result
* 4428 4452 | -1.0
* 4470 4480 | -0.6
